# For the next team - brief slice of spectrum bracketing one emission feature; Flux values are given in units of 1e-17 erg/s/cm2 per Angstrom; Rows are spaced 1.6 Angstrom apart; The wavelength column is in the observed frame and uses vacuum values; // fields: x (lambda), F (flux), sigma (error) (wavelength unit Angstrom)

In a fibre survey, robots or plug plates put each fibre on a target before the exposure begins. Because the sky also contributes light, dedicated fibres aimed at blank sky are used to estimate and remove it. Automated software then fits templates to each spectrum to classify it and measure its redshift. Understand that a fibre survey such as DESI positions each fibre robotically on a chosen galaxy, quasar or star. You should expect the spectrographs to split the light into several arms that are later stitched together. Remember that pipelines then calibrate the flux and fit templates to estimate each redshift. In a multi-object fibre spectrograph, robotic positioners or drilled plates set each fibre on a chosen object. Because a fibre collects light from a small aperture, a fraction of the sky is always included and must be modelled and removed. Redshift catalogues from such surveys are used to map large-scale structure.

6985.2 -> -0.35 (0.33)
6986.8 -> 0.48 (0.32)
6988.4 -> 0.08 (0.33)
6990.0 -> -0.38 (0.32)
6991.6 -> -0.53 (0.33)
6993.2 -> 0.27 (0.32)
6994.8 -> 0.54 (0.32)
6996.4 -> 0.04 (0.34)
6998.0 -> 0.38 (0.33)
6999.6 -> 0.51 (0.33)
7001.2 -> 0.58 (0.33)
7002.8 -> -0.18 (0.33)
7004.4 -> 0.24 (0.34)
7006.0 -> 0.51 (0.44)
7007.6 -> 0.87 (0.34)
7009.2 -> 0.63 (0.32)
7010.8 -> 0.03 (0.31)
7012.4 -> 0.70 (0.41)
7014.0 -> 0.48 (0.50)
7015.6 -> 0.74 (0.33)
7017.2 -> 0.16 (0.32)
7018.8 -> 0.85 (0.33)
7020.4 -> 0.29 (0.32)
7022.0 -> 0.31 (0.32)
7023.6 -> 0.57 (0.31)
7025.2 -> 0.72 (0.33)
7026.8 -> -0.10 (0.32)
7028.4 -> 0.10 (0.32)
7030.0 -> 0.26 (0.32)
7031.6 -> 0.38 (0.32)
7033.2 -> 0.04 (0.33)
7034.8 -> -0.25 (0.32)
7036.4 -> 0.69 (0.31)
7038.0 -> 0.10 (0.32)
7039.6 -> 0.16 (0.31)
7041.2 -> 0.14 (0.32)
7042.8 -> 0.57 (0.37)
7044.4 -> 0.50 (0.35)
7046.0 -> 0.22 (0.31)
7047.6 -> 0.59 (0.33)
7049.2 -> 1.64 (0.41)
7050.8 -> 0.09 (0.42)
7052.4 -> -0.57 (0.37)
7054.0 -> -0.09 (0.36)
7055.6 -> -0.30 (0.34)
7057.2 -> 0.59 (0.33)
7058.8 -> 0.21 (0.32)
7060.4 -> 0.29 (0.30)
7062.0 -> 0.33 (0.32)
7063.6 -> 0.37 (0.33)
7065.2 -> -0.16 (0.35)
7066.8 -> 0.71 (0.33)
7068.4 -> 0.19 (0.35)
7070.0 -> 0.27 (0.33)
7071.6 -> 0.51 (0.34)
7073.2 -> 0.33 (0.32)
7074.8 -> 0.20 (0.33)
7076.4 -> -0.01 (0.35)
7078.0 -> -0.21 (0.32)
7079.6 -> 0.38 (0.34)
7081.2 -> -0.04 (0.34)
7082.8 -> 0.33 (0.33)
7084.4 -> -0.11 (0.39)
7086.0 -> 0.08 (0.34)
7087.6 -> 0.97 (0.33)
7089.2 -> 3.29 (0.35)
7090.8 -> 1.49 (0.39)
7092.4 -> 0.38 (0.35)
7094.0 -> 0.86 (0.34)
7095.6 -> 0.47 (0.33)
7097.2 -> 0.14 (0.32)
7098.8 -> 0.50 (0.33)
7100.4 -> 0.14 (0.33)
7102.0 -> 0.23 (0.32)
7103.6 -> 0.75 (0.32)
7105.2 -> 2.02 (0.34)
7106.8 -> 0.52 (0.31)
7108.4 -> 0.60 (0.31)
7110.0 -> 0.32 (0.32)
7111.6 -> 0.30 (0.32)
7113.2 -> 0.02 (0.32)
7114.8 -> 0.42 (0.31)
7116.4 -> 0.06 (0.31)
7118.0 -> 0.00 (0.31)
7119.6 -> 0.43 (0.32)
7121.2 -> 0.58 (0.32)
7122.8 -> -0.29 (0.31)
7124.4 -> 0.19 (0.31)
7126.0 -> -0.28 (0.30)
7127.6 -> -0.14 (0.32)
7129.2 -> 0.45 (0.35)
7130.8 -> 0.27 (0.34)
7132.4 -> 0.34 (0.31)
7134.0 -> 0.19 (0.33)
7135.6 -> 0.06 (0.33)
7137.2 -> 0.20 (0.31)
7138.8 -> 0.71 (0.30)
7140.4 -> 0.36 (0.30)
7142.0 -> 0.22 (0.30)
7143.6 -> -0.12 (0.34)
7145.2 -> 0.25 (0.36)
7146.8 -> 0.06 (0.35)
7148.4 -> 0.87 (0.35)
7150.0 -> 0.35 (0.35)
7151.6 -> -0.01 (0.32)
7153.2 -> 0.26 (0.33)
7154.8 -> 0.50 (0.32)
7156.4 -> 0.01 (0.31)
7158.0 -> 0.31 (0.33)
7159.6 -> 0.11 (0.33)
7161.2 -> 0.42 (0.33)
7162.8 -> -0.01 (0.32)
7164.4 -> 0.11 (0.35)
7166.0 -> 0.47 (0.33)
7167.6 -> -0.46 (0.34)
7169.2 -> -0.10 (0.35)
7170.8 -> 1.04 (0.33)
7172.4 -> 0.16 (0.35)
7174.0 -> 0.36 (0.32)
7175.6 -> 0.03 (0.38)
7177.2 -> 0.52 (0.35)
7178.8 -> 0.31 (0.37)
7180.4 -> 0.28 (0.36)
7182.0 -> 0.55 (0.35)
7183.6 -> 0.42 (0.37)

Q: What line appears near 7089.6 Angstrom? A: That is [S II]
